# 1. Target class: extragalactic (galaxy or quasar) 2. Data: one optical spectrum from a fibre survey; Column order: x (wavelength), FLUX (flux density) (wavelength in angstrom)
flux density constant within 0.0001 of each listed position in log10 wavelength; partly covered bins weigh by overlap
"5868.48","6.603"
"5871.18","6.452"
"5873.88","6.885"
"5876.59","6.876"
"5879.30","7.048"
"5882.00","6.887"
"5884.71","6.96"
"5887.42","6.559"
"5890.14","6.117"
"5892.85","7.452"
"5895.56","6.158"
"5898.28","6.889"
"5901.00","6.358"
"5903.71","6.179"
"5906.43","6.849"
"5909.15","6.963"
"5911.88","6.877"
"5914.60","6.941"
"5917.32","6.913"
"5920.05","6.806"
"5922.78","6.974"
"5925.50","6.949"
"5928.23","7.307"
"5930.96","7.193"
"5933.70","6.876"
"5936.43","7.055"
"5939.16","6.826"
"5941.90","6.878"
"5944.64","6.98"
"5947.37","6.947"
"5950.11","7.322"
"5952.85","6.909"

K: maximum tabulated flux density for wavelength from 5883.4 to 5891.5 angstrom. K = 6.96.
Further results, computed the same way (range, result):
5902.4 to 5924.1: 6.974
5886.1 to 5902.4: 7.452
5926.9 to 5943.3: 7.307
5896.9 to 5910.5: 6.963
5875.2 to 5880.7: 7.048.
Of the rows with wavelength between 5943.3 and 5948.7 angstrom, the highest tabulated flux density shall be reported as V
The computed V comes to 6.98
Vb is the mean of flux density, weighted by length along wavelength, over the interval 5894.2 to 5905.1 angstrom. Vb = 6.4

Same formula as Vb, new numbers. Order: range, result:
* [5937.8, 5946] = 6.89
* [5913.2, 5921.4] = 6.89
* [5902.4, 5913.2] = 6.71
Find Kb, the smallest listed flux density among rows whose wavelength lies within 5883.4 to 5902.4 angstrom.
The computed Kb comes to 6.117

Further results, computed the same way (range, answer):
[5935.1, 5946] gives 6.826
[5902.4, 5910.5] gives 6.179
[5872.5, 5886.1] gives 6.876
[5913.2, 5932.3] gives 6.806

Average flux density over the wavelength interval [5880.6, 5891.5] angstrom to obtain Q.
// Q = 6.64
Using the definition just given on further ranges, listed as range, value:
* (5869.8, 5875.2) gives 6.68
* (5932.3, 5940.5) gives 6.92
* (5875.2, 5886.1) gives 6.94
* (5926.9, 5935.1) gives 7.12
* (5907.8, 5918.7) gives 6.92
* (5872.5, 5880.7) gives 6.94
